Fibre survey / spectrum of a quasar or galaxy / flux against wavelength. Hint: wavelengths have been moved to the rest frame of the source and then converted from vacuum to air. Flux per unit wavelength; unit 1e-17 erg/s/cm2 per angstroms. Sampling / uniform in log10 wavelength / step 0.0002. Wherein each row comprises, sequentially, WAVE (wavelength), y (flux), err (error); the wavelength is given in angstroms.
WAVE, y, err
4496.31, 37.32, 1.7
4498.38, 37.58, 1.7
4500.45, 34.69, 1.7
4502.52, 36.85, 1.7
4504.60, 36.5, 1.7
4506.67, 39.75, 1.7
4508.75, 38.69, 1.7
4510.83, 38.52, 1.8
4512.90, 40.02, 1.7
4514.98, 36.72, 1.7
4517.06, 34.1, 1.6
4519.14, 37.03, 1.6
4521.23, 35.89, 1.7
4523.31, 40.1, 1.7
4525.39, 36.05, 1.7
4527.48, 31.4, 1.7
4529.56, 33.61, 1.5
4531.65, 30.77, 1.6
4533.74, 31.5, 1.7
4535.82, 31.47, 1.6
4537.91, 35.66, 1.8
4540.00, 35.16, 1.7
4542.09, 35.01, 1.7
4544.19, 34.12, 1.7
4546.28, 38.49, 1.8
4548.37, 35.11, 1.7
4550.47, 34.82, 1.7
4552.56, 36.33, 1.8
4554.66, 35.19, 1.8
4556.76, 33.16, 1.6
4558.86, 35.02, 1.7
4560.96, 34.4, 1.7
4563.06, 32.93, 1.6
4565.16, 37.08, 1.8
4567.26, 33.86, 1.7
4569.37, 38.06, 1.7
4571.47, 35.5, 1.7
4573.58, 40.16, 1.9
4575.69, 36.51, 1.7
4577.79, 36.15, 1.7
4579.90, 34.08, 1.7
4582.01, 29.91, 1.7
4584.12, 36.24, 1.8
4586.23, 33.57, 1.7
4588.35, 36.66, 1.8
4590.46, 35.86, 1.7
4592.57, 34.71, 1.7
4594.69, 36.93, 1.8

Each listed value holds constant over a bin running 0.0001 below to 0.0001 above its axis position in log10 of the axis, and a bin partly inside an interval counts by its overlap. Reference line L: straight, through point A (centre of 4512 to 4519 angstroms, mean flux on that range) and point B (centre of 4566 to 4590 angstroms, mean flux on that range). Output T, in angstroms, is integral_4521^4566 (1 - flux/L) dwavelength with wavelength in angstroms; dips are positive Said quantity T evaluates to 2.0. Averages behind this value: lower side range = 36.9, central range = 34.7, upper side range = 35.5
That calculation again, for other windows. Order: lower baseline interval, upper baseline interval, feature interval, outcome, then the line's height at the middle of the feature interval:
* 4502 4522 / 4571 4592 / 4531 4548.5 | 1.2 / 36.6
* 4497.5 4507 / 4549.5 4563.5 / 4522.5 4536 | 0.8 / 35.8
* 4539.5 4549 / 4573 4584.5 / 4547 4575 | -0.1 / 35.5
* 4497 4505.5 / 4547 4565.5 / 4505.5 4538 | 0.2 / 35.9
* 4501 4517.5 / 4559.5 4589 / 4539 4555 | 0.3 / 36.3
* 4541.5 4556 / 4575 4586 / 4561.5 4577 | -0.6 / 34.8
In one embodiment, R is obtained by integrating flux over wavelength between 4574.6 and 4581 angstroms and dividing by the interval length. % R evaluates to 35.6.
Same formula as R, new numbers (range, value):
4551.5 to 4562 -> 34.8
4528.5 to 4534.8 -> 32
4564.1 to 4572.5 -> 36.1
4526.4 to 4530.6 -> 32.5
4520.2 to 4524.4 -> 38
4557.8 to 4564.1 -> 34.1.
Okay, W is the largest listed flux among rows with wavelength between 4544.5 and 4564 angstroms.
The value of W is 38.49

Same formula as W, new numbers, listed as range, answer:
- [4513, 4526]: 40.1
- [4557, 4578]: 40.16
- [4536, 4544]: 35.66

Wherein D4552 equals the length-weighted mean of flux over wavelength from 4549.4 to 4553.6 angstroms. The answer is 35.6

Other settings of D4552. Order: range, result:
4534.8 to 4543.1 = 34.3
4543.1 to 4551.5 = 35.6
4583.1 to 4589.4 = 35.5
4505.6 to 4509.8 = 39.2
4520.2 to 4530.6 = 35.4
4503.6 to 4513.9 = 38.7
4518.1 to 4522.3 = 36.4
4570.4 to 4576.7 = 37.4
